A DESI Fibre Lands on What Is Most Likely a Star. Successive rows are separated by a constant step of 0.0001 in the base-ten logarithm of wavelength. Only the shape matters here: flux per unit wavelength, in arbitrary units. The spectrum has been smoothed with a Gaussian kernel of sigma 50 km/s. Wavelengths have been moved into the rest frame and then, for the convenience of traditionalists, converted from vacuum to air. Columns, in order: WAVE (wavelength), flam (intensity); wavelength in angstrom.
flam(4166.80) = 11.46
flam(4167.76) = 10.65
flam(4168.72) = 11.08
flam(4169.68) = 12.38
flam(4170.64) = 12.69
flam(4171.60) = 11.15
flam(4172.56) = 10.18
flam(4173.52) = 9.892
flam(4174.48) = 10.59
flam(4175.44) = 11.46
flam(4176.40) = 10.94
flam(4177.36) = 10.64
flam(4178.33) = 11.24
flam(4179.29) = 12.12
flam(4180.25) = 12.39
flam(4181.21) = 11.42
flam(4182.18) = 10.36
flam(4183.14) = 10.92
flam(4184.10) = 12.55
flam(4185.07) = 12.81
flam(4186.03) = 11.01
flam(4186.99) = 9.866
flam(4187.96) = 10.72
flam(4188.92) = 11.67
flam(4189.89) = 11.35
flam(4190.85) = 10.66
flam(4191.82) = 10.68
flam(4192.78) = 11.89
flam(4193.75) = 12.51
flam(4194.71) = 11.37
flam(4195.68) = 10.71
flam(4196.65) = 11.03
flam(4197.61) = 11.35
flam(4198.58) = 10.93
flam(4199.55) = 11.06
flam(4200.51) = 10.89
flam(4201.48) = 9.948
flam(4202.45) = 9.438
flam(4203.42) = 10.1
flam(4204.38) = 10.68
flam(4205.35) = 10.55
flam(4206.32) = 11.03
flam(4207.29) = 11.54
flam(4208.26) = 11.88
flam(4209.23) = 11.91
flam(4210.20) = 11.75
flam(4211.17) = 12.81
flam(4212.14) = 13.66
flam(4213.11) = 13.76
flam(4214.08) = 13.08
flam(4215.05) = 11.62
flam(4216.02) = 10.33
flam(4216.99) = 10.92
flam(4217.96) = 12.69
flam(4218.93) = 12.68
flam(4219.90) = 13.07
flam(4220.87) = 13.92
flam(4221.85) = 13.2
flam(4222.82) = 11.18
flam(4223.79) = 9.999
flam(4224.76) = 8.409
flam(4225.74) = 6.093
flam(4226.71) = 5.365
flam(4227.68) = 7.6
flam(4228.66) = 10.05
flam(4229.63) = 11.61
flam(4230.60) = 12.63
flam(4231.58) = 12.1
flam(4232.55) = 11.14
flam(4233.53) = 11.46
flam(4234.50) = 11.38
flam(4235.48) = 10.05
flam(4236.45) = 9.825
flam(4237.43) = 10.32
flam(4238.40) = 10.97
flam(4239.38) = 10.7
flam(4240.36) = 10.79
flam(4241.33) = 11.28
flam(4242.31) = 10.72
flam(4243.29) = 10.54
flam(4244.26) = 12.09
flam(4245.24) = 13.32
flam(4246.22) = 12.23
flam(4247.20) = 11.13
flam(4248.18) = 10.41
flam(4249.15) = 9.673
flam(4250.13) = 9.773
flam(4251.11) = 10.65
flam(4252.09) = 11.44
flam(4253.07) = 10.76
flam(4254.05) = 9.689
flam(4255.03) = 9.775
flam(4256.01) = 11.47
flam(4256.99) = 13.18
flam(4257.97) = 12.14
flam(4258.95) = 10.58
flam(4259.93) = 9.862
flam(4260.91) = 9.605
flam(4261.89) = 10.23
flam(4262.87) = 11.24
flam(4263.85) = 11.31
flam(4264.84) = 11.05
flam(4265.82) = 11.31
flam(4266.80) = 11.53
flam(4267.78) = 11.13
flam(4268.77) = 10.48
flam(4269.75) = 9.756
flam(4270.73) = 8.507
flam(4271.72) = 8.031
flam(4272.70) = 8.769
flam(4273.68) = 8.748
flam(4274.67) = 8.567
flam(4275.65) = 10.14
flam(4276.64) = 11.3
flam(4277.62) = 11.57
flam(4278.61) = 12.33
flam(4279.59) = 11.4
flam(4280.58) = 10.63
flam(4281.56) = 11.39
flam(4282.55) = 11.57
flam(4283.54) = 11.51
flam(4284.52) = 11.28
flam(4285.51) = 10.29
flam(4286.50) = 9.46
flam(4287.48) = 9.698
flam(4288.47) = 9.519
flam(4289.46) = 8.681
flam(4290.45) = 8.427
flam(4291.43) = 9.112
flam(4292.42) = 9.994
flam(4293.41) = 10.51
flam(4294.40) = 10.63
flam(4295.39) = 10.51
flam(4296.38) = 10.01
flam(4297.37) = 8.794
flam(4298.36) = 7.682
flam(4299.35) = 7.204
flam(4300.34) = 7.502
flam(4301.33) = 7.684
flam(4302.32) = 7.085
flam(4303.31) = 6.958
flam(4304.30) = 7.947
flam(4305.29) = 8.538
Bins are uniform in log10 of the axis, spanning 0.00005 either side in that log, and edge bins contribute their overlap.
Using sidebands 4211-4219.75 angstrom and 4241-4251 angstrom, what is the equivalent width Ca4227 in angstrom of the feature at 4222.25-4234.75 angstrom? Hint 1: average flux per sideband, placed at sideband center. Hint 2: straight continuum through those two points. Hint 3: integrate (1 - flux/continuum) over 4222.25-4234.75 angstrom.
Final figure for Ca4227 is 2.02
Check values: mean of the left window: 12.4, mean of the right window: 11.1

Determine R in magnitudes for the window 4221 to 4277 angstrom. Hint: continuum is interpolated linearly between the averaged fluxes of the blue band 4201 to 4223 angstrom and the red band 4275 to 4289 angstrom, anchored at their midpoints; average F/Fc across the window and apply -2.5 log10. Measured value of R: 0.08 mag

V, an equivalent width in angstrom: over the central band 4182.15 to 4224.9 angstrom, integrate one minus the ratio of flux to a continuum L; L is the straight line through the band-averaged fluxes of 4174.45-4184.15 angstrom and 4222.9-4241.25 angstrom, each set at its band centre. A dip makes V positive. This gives -2.9 angstrom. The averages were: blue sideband 11.3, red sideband 10.1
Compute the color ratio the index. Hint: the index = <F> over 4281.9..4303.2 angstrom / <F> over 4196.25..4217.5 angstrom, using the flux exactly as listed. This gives 0.8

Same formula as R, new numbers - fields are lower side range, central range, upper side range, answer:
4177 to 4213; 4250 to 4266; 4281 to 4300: -0.055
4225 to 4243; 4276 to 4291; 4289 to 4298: -0.095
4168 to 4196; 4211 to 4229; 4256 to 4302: -0.022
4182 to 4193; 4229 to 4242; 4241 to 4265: -0.005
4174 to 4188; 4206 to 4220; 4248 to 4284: -0.108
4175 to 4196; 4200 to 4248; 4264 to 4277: -0.039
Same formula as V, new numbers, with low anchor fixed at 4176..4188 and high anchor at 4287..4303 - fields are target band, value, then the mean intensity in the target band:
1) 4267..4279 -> -0.7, 9.96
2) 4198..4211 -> -0.1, 10.9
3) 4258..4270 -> -1.5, 10.7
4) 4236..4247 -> -1.2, 11.2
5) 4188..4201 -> -0.2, 11.2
